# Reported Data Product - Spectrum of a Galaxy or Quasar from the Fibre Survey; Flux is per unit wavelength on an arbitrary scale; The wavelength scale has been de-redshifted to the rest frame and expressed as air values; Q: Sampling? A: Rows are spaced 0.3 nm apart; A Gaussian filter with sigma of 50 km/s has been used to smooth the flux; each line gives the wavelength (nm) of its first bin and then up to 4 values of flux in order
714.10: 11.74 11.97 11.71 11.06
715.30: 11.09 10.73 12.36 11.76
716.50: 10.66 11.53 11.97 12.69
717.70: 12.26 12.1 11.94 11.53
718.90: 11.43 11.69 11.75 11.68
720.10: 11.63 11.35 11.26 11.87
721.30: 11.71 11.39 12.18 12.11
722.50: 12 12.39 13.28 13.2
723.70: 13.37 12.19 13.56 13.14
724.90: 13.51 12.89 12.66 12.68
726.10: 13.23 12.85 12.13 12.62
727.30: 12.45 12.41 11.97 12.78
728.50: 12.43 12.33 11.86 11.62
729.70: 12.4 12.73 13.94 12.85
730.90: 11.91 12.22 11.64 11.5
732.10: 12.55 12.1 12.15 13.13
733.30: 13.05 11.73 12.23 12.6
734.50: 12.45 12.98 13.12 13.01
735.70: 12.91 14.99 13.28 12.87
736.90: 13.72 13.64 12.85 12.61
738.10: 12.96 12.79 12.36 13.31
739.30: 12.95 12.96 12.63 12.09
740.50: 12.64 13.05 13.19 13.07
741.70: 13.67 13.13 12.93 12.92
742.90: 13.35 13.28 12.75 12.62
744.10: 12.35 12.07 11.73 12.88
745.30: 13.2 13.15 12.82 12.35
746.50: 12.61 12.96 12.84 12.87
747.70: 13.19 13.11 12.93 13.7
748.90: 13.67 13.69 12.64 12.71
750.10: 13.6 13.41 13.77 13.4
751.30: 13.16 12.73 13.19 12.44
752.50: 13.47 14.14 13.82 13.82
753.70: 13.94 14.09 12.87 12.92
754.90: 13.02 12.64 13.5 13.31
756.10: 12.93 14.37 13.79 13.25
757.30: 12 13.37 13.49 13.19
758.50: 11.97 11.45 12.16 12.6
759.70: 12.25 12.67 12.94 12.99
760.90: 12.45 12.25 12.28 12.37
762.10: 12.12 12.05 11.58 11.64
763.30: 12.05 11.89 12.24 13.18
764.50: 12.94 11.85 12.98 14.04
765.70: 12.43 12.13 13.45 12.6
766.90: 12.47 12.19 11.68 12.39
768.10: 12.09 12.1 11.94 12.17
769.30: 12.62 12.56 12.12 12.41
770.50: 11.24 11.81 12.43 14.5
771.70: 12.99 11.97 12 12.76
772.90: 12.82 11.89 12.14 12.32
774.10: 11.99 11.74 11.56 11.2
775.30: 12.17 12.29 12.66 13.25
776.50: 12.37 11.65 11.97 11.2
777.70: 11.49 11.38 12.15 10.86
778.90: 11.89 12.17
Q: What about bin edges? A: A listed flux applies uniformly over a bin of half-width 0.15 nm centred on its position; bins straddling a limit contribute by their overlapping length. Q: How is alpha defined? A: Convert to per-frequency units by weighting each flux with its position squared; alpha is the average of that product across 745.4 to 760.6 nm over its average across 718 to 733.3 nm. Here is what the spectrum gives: 1.1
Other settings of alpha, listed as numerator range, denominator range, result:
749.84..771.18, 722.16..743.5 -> 1.07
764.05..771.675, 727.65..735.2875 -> 1.11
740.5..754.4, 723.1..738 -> 1.08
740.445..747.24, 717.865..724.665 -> 1.13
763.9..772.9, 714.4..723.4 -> 1.21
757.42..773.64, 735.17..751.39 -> 1.01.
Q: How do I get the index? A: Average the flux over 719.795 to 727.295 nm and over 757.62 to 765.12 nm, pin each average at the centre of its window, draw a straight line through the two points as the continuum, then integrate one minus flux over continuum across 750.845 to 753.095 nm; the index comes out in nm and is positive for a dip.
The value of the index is -0.15 nm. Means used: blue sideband 12.5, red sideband 12.4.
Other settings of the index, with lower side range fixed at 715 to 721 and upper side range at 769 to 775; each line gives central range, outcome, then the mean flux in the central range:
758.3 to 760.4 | -0.03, 12.3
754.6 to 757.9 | -0.31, 13.2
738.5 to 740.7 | -0.15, 12.7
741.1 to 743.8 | -0.27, 13.1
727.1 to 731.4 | -0.23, 12.4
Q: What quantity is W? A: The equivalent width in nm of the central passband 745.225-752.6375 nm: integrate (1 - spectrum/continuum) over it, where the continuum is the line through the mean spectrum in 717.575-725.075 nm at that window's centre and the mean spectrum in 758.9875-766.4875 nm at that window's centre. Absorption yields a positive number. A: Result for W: -0.44 nm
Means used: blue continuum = 12.2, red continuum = 12.5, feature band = 13.1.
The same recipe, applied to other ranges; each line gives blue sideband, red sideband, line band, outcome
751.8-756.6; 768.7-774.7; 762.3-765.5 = 0.10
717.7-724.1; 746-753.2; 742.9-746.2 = 0.07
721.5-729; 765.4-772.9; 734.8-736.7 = -0.12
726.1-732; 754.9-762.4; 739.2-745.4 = -0.14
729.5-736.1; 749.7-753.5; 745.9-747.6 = 0.05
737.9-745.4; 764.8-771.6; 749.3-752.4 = -0.10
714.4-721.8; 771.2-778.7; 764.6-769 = -0.14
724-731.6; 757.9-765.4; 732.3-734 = 0.02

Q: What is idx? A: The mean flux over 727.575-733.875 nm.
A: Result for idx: 12.3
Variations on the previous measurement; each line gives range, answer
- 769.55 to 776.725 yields 12.3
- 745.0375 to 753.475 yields 13.2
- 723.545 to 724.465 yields 13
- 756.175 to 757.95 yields 13.4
